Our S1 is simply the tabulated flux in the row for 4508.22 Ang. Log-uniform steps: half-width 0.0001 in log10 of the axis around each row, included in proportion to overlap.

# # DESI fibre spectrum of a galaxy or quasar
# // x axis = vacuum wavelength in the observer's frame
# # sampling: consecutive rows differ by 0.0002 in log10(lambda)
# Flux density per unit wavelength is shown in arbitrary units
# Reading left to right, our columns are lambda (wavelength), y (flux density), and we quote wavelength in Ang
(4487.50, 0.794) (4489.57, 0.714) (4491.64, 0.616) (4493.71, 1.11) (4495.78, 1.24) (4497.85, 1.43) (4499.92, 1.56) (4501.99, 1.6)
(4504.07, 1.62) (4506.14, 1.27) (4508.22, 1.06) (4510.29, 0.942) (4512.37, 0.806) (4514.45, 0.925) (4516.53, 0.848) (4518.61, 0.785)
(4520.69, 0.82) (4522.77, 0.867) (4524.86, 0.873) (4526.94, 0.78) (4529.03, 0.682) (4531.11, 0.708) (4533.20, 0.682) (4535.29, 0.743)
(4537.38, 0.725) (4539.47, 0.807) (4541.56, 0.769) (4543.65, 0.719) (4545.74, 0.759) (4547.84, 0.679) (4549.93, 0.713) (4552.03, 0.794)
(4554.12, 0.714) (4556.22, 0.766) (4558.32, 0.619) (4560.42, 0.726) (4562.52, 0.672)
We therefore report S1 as 1.06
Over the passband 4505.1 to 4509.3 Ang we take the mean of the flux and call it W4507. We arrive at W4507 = 1.17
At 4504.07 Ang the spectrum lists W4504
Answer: 1.62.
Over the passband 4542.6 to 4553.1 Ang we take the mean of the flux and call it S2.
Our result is 0.733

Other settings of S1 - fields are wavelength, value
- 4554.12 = 0.714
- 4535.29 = 0.743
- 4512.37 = 0.806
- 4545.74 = 0.759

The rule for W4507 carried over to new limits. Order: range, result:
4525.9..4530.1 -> 0.731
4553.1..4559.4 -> 0.699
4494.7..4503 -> 1.46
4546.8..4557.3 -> 0.733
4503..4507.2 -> 1.44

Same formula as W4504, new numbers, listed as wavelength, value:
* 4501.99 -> 1.6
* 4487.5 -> 0.794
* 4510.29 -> 0.942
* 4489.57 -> 0.714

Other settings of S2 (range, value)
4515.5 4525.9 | 0.839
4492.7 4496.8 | 1.18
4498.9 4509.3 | 1.42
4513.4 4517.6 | 0.885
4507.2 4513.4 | 0.936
